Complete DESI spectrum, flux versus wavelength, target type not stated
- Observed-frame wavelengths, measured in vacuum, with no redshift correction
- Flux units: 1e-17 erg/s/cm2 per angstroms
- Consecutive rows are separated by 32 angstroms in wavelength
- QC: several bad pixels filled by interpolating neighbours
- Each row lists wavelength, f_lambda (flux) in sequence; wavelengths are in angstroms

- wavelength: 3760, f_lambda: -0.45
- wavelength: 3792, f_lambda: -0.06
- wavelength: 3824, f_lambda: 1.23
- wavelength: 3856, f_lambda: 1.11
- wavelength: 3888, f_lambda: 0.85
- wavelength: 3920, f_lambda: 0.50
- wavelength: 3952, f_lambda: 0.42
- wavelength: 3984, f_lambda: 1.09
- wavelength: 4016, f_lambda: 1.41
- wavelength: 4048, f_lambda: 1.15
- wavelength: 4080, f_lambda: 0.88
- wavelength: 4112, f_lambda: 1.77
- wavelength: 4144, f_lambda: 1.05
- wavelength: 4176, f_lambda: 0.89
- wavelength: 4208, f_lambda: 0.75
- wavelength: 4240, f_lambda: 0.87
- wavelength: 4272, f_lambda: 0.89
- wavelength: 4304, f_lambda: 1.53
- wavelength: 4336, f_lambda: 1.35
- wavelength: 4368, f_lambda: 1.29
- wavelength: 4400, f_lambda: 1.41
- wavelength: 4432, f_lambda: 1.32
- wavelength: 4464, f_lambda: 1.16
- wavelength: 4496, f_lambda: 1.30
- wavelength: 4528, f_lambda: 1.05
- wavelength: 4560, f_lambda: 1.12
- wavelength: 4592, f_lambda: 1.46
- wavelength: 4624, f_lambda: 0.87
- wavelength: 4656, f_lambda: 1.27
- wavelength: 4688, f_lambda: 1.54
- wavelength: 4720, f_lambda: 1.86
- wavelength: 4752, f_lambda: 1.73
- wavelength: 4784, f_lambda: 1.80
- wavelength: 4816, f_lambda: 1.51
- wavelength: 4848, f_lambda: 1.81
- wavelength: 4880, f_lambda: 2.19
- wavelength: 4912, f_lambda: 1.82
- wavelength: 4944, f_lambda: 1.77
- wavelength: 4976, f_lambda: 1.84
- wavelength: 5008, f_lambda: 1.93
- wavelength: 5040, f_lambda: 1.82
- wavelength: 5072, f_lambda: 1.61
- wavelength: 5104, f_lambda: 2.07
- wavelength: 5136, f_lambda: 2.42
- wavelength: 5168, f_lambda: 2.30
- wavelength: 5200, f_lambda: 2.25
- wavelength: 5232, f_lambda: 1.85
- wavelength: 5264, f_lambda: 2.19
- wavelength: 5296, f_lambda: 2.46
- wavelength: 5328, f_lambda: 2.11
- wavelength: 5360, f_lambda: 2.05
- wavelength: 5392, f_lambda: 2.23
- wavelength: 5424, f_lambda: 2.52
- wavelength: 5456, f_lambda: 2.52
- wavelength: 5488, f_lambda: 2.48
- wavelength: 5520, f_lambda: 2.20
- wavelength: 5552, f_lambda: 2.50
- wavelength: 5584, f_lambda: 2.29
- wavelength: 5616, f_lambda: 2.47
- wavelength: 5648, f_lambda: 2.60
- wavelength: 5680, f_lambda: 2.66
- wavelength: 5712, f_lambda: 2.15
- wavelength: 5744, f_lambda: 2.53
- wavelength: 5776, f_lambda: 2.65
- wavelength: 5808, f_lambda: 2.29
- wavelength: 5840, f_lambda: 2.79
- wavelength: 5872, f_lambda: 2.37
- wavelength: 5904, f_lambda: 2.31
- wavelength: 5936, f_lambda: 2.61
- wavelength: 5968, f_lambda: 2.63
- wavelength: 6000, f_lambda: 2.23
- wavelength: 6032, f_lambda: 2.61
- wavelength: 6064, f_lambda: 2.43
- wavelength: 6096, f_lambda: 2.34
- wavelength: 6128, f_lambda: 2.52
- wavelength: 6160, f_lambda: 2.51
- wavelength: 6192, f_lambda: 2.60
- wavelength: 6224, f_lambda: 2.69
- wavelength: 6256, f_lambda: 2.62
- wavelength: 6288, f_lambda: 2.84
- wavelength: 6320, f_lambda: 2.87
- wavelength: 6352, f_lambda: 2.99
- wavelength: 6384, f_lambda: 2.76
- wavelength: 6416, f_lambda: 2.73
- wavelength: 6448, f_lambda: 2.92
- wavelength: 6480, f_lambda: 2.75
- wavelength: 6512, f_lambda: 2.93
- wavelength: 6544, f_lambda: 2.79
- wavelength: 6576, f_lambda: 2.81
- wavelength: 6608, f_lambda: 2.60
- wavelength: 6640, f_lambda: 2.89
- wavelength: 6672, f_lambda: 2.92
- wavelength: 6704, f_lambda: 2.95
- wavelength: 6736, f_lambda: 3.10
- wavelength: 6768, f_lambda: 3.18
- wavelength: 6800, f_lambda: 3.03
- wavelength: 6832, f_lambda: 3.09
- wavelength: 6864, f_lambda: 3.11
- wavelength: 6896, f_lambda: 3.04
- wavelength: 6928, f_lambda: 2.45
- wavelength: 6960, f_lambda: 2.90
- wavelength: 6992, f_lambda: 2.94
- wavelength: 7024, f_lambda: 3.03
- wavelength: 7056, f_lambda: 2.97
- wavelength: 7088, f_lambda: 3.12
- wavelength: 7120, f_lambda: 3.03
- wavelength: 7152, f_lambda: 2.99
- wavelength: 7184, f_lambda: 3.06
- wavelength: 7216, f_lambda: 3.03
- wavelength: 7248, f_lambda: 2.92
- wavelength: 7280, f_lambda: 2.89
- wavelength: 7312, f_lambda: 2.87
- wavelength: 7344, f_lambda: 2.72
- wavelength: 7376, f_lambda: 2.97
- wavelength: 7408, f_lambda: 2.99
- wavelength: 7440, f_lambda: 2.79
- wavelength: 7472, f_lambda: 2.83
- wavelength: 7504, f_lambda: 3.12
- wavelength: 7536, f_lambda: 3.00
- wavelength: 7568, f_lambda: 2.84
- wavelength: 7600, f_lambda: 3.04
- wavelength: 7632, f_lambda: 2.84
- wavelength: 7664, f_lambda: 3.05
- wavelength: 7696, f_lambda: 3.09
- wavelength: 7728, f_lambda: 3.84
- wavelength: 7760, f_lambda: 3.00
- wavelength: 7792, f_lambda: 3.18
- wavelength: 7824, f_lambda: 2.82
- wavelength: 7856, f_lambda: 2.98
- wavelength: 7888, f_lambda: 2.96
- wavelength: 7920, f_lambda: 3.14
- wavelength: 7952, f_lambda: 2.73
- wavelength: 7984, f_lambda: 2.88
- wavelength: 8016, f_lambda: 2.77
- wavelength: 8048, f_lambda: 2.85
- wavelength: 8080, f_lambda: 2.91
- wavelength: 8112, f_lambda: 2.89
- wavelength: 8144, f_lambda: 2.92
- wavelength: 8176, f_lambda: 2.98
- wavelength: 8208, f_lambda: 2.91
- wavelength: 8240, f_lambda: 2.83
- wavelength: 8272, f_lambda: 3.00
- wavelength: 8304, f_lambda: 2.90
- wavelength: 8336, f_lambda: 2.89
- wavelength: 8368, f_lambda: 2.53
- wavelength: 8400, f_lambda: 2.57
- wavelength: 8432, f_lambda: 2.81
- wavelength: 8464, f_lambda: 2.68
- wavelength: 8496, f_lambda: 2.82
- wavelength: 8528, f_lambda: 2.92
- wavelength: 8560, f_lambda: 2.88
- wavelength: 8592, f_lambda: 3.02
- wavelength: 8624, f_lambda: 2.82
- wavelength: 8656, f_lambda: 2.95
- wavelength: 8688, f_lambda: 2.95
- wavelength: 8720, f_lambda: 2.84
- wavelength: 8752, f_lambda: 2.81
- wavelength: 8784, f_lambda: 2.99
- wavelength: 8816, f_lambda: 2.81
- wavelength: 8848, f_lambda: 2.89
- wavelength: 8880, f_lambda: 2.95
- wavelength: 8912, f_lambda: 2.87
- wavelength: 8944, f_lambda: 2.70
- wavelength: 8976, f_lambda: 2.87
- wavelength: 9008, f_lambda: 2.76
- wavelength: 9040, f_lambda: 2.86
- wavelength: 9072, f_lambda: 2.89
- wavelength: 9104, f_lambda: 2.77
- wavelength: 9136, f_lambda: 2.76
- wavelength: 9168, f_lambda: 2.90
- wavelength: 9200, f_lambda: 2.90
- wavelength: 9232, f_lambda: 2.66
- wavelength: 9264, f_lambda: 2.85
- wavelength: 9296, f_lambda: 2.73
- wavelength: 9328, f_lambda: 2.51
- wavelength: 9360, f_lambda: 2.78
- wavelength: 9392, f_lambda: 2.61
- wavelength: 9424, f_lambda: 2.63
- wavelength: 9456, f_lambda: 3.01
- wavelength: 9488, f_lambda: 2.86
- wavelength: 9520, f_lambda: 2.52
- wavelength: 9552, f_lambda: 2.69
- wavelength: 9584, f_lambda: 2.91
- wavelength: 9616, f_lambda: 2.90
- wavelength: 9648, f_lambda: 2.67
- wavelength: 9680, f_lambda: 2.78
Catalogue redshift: 0.176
